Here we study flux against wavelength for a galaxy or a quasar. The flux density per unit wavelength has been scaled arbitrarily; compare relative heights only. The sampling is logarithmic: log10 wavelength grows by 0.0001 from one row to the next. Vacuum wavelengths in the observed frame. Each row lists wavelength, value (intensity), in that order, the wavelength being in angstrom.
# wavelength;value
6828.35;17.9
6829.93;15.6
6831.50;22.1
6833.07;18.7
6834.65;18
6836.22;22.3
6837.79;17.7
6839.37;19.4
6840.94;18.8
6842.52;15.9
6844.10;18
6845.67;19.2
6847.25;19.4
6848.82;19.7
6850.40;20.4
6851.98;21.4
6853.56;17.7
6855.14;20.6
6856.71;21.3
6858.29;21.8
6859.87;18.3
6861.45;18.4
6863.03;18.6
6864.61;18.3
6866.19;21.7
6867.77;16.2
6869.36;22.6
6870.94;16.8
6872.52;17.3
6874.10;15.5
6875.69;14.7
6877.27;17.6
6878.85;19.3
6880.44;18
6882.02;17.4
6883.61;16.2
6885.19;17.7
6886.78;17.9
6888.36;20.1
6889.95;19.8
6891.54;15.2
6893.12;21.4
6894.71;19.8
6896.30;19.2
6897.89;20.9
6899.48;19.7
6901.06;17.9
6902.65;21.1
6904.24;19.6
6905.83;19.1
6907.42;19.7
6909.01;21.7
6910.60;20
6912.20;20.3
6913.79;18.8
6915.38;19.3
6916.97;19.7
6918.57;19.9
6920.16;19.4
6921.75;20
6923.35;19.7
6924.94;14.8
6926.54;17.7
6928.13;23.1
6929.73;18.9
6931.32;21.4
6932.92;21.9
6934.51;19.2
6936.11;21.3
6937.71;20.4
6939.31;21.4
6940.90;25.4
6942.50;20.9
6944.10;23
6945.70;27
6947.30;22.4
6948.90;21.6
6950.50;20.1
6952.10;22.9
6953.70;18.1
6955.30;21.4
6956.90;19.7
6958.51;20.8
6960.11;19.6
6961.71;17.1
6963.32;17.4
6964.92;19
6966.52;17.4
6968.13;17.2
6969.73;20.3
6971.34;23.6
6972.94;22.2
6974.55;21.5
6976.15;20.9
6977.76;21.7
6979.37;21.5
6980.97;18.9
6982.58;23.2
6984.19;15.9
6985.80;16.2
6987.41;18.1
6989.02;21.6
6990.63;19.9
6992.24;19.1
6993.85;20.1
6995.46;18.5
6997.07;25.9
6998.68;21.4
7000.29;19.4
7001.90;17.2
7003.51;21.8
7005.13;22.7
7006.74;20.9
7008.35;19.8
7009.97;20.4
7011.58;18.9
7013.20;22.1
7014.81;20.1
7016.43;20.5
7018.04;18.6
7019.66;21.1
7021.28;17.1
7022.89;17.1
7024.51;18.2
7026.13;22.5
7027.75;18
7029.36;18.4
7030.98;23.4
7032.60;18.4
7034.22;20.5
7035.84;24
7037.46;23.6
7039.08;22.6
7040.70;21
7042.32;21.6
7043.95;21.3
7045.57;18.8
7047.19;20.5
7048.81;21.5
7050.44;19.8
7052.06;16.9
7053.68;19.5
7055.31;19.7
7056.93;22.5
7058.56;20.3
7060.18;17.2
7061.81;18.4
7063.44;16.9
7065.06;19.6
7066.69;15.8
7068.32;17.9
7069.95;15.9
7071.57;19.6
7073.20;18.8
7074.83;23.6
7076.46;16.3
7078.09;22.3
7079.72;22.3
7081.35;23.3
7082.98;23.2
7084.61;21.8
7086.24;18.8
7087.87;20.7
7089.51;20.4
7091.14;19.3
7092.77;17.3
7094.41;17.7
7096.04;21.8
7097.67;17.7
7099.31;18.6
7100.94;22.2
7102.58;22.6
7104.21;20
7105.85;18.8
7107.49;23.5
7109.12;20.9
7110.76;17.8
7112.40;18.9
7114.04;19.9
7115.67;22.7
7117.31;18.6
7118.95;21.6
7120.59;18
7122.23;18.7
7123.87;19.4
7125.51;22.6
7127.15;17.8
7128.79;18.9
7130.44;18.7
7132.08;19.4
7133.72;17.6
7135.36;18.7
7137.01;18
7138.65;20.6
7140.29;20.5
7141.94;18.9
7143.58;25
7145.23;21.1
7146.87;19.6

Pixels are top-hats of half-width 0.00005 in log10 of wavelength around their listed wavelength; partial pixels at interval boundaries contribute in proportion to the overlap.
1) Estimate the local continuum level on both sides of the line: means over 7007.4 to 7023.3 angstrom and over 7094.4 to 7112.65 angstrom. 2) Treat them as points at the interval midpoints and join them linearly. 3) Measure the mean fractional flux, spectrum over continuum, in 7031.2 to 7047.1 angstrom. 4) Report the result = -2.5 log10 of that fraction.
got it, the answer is -0.08 mag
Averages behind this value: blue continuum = 19.6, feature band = 21.3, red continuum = 20.2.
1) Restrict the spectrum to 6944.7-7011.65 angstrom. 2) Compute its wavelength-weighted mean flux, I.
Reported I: 20.3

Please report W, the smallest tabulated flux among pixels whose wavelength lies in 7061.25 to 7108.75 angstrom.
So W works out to 15.8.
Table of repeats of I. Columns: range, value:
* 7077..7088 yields 21.7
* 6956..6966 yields 18.9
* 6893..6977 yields 20.3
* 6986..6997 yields 19.8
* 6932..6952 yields 22.1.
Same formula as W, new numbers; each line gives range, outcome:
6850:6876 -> 14.7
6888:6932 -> 14.8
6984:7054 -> 15.9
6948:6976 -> 17.1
